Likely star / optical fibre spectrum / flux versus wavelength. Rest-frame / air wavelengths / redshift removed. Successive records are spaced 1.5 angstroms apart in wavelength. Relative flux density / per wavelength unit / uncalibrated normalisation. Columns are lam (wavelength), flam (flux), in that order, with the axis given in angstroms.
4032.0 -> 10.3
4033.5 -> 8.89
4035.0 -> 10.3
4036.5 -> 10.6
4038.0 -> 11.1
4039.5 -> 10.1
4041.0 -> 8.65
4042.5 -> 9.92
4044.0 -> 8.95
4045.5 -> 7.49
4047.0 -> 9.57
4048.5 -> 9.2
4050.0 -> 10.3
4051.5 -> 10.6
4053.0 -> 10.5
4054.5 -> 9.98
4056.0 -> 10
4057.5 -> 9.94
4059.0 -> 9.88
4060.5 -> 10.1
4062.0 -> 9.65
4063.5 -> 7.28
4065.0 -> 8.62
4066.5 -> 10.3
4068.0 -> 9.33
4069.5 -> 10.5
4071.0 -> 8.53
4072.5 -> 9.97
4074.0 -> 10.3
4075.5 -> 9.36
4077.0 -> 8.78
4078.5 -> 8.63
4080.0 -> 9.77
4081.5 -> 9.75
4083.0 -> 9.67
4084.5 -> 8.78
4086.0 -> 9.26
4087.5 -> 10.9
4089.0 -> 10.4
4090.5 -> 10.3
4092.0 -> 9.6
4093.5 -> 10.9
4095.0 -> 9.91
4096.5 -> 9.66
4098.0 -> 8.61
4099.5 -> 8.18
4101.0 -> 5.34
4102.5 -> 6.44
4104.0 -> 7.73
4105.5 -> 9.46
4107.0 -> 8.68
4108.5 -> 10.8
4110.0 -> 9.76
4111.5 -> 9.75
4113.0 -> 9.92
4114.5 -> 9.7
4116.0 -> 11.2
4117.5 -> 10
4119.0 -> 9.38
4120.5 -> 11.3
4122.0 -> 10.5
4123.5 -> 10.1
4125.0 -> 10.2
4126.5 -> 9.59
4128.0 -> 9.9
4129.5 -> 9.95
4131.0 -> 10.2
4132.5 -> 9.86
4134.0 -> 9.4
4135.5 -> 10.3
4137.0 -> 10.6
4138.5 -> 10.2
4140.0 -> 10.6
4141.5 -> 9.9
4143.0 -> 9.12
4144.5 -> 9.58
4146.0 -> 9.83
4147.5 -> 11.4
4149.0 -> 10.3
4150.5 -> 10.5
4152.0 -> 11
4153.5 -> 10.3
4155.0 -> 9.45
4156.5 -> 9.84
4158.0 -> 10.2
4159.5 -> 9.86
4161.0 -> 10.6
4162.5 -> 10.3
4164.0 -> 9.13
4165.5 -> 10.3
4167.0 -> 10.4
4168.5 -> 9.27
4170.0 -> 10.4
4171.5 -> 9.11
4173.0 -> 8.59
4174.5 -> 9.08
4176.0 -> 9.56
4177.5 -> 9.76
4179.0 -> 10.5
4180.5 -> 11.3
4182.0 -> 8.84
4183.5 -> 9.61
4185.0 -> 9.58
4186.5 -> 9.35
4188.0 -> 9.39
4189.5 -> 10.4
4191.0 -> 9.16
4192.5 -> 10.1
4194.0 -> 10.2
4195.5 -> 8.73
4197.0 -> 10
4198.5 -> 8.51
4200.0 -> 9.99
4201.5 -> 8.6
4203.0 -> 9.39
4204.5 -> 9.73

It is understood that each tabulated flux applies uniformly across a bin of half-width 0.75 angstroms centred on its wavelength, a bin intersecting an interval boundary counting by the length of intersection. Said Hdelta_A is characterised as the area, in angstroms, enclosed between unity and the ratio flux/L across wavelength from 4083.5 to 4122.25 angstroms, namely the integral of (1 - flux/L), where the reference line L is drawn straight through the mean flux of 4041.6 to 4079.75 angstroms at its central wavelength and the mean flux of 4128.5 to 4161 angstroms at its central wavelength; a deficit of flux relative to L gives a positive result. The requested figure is 1.38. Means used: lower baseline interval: 9.51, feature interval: 9.47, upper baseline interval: 10.1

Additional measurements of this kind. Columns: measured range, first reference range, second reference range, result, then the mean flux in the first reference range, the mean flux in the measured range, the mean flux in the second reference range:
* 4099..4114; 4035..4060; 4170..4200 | 1.68 angstroms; 9.82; 8.63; 9.6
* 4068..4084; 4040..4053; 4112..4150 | 0.26 angstroms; 9.42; 9.51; 10.1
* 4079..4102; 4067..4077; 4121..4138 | 0.94 angstroms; 9.61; 9.36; 10.1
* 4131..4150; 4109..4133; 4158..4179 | -0.27 angstroms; 10.1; 10.1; 9.77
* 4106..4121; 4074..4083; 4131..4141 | -0.25 angstroms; 9.38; 10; 10.2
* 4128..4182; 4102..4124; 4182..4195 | -1.88 angstroms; 9.68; 10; 9.65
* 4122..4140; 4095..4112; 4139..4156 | -0.90 angstroms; 8.62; 10.1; 10.2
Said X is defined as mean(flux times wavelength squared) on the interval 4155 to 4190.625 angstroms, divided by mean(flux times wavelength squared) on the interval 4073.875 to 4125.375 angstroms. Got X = 1.07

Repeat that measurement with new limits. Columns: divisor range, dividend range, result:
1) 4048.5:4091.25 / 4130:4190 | 1.07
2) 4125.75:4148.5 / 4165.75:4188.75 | 0.98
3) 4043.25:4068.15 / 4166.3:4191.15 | 1.08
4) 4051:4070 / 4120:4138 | 1.08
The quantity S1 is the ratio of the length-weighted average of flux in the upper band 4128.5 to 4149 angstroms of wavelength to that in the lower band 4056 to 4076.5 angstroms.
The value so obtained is 1.1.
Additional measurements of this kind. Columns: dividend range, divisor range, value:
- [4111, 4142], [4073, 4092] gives 1.05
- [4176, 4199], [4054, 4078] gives 1.02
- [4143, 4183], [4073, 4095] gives 1.02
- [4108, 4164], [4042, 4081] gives 1.06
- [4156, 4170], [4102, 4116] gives 1.08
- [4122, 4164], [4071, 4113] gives 1.09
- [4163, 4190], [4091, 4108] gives 1.12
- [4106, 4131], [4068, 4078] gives 1.05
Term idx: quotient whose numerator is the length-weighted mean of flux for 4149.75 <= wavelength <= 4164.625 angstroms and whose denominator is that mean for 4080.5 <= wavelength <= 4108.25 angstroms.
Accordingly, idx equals 1.1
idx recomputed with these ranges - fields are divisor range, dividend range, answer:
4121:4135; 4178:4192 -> 0.98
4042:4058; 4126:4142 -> 1.04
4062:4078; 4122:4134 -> 1.07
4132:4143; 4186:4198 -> 0.96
